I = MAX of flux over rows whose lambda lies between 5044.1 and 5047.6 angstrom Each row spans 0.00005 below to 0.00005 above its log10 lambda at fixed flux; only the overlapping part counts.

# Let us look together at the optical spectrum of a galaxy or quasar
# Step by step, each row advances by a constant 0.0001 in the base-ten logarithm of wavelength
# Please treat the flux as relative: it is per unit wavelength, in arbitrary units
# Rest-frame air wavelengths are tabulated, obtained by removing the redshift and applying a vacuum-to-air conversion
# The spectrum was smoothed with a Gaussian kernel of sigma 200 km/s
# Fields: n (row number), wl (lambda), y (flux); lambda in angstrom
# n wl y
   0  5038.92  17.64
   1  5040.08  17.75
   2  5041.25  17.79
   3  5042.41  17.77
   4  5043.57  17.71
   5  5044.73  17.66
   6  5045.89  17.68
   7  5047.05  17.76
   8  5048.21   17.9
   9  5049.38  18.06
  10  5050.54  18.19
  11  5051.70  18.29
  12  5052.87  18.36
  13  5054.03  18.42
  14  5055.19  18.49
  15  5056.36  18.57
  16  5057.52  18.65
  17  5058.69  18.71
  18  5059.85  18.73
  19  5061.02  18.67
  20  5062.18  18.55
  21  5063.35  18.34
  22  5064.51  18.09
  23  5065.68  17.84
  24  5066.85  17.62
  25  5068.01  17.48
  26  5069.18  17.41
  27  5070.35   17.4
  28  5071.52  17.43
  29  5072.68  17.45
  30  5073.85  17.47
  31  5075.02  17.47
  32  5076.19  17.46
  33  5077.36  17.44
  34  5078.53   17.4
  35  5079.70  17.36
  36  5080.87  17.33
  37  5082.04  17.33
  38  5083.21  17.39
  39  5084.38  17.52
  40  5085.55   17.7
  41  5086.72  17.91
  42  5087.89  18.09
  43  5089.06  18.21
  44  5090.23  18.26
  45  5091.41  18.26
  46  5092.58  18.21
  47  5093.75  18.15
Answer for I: 17.76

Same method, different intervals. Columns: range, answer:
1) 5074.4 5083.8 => 17.47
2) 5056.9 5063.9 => 18.73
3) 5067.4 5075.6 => 17.48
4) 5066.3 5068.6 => 17.62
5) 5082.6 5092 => 18.26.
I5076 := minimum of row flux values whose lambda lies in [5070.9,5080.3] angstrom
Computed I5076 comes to 17.36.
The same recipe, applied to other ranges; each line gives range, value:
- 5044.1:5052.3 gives 17.66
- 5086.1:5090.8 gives 17.91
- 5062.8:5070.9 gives 17.4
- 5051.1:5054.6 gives 18.29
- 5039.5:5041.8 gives 17.75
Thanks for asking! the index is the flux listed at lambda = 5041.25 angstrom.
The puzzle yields 17.79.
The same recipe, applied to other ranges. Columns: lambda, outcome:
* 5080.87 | 17.33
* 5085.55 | 17.7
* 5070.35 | 17.4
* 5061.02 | 18.67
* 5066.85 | 17.62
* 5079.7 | 17.36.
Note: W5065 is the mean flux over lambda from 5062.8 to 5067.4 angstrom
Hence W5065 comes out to 18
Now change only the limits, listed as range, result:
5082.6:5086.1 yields 17.5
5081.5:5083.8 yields 17.4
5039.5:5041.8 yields 17.7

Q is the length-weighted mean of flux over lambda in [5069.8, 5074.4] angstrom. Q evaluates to 17.5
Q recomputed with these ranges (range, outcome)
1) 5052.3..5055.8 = 18.4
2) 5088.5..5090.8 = 18.3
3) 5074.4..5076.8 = 17.4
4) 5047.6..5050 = 18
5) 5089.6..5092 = 18.2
